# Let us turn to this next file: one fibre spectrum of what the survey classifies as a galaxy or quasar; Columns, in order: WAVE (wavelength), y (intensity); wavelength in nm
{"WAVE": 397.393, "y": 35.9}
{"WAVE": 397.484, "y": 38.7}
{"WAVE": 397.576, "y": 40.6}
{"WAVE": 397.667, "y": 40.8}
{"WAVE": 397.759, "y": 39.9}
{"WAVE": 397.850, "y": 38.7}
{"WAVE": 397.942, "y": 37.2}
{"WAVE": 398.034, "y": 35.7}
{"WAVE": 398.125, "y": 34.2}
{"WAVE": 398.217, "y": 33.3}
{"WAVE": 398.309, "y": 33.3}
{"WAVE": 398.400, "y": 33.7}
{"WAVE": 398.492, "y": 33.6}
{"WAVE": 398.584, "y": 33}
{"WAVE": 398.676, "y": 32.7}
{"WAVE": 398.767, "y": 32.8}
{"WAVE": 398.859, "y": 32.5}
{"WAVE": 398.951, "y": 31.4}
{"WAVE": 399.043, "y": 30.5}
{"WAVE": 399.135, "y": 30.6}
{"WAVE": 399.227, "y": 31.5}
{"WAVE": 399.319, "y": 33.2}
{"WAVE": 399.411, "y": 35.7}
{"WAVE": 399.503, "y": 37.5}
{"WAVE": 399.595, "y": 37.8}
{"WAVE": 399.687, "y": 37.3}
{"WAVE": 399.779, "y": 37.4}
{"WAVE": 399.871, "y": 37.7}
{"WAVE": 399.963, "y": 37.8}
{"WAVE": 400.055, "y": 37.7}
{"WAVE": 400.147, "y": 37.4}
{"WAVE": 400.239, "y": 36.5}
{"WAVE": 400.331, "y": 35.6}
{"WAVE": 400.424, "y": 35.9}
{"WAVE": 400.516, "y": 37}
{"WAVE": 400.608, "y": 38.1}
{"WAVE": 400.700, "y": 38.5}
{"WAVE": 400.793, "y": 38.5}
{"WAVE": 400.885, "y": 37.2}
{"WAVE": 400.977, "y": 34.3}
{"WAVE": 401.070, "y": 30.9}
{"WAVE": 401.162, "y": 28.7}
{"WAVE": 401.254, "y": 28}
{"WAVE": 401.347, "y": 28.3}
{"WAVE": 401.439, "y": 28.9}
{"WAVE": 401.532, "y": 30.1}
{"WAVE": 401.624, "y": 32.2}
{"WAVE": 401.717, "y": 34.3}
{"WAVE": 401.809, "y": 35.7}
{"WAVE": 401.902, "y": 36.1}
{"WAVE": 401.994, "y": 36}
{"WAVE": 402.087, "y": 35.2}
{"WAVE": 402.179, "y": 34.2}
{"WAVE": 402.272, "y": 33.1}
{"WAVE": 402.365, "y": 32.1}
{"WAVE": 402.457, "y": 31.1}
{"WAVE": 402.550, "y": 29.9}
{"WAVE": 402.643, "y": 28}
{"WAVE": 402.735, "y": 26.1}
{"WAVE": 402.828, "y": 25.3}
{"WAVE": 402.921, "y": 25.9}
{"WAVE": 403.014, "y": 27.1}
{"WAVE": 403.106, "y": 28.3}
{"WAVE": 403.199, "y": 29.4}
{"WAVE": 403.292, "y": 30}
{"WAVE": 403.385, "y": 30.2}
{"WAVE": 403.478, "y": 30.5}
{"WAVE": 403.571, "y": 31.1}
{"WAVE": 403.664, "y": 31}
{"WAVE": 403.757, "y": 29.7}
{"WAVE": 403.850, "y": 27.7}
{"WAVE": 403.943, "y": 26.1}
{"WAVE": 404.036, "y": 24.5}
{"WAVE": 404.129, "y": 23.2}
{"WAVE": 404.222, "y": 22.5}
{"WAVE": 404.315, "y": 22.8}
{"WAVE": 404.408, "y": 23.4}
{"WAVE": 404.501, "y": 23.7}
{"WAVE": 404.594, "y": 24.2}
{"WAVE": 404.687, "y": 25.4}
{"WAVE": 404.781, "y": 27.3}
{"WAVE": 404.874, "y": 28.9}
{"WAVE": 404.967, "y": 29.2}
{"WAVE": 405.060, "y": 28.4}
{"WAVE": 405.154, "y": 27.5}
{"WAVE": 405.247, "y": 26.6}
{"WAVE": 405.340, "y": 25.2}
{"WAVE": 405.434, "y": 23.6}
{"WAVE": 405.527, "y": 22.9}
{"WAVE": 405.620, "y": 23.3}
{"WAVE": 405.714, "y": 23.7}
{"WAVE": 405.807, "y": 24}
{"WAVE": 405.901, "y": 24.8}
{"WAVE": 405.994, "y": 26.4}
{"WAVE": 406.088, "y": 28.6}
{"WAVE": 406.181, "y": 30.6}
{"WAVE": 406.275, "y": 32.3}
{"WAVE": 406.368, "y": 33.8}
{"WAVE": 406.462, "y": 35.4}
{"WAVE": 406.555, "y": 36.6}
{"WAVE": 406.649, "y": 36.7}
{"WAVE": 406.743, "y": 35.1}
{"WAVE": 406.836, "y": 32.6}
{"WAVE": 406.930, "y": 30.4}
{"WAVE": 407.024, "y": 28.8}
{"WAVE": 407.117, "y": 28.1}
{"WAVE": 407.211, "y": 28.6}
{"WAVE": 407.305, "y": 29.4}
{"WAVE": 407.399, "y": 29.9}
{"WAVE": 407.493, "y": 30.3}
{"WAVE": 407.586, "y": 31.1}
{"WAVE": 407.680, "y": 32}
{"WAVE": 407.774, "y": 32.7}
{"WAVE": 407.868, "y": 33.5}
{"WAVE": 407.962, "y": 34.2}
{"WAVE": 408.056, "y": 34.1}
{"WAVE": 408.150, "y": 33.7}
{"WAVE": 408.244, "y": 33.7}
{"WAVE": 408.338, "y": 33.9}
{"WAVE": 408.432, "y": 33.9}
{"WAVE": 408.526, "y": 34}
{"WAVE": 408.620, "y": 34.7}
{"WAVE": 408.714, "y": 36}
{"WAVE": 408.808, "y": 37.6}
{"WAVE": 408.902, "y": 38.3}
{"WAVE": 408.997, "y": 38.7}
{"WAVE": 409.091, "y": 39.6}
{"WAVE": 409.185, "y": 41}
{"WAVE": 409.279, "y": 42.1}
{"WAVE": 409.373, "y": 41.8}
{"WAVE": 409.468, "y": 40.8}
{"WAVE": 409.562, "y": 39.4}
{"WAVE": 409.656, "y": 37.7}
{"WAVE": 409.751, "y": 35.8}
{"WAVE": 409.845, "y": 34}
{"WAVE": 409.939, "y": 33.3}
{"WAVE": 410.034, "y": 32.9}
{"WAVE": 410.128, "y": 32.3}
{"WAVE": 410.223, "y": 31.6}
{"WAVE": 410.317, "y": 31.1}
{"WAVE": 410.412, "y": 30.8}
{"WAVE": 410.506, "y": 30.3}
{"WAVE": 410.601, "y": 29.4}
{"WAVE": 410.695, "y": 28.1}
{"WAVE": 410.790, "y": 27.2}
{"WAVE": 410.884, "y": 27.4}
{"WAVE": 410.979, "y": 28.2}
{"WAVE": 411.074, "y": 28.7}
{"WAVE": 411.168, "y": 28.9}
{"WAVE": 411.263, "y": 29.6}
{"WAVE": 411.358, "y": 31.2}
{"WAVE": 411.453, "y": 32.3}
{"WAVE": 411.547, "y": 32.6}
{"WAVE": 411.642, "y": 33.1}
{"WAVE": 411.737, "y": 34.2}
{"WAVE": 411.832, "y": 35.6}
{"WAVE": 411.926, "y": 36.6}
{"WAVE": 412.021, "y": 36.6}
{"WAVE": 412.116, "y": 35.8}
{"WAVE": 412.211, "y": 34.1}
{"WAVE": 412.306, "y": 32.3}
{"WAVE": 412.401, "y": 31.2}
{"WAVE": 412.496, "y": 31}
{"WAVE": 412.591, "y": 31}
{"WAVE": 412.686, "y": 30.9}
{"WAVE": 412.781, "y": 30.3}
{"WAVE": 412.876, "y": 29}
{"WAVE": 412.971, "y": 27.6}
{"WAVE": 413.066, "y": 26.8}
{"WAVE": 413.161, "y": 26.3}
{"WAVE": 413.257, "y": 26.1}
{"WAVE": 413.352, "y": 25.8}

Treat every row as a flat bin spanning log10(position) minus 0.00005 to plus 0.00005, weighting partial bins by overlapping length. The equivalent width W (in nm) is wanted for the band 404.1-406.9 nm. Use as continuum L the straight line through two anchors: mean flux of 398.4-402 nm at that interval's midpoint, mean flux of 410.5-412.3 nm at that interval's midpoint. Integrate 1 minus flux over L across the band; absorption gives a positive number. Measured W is 0.45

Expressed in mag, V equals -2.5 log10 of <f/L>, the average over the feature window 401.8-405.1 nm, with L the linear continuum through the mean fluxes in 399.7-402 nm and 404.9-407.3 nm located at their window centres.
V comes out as 0.119 mag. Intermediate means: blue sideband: 34.8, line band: 28.6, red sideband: 28.9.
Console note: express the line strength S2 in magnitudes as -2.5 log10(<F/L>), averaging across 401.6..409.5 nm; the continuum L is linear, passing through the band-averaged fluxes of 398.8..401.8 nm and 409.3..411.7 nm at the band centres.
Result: 0.09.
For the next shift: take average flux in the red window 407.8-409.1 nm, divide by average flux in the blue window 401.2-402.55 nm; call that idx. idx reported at 1.1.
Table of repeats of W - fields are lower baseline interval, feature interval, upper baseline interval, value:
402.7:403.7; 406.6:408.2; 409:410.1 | 0.136 nm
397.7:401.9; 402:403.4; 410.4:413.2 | 0.157 nm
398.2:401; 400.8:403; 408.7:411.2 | 0.223 nm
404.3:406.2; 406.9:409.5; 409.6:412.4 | -0.474 nm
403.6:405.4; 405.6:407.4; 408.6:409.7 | 0.097 nm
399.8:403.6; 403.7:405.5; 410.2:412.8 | 0.364 nm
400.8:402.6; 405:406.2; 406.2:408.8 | 0.257 nm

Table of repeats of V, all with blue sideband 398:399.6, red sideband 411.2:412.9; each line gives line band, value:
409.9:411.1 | 0.09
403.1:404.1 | 0.15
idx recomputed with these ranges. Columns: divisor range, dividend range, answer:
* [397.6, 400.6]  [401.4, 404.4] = 0.83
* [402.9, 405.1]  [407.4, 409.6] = 1.32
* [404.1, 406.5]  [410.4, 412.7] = 1.19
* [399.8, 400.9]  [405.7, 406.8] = 0.83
